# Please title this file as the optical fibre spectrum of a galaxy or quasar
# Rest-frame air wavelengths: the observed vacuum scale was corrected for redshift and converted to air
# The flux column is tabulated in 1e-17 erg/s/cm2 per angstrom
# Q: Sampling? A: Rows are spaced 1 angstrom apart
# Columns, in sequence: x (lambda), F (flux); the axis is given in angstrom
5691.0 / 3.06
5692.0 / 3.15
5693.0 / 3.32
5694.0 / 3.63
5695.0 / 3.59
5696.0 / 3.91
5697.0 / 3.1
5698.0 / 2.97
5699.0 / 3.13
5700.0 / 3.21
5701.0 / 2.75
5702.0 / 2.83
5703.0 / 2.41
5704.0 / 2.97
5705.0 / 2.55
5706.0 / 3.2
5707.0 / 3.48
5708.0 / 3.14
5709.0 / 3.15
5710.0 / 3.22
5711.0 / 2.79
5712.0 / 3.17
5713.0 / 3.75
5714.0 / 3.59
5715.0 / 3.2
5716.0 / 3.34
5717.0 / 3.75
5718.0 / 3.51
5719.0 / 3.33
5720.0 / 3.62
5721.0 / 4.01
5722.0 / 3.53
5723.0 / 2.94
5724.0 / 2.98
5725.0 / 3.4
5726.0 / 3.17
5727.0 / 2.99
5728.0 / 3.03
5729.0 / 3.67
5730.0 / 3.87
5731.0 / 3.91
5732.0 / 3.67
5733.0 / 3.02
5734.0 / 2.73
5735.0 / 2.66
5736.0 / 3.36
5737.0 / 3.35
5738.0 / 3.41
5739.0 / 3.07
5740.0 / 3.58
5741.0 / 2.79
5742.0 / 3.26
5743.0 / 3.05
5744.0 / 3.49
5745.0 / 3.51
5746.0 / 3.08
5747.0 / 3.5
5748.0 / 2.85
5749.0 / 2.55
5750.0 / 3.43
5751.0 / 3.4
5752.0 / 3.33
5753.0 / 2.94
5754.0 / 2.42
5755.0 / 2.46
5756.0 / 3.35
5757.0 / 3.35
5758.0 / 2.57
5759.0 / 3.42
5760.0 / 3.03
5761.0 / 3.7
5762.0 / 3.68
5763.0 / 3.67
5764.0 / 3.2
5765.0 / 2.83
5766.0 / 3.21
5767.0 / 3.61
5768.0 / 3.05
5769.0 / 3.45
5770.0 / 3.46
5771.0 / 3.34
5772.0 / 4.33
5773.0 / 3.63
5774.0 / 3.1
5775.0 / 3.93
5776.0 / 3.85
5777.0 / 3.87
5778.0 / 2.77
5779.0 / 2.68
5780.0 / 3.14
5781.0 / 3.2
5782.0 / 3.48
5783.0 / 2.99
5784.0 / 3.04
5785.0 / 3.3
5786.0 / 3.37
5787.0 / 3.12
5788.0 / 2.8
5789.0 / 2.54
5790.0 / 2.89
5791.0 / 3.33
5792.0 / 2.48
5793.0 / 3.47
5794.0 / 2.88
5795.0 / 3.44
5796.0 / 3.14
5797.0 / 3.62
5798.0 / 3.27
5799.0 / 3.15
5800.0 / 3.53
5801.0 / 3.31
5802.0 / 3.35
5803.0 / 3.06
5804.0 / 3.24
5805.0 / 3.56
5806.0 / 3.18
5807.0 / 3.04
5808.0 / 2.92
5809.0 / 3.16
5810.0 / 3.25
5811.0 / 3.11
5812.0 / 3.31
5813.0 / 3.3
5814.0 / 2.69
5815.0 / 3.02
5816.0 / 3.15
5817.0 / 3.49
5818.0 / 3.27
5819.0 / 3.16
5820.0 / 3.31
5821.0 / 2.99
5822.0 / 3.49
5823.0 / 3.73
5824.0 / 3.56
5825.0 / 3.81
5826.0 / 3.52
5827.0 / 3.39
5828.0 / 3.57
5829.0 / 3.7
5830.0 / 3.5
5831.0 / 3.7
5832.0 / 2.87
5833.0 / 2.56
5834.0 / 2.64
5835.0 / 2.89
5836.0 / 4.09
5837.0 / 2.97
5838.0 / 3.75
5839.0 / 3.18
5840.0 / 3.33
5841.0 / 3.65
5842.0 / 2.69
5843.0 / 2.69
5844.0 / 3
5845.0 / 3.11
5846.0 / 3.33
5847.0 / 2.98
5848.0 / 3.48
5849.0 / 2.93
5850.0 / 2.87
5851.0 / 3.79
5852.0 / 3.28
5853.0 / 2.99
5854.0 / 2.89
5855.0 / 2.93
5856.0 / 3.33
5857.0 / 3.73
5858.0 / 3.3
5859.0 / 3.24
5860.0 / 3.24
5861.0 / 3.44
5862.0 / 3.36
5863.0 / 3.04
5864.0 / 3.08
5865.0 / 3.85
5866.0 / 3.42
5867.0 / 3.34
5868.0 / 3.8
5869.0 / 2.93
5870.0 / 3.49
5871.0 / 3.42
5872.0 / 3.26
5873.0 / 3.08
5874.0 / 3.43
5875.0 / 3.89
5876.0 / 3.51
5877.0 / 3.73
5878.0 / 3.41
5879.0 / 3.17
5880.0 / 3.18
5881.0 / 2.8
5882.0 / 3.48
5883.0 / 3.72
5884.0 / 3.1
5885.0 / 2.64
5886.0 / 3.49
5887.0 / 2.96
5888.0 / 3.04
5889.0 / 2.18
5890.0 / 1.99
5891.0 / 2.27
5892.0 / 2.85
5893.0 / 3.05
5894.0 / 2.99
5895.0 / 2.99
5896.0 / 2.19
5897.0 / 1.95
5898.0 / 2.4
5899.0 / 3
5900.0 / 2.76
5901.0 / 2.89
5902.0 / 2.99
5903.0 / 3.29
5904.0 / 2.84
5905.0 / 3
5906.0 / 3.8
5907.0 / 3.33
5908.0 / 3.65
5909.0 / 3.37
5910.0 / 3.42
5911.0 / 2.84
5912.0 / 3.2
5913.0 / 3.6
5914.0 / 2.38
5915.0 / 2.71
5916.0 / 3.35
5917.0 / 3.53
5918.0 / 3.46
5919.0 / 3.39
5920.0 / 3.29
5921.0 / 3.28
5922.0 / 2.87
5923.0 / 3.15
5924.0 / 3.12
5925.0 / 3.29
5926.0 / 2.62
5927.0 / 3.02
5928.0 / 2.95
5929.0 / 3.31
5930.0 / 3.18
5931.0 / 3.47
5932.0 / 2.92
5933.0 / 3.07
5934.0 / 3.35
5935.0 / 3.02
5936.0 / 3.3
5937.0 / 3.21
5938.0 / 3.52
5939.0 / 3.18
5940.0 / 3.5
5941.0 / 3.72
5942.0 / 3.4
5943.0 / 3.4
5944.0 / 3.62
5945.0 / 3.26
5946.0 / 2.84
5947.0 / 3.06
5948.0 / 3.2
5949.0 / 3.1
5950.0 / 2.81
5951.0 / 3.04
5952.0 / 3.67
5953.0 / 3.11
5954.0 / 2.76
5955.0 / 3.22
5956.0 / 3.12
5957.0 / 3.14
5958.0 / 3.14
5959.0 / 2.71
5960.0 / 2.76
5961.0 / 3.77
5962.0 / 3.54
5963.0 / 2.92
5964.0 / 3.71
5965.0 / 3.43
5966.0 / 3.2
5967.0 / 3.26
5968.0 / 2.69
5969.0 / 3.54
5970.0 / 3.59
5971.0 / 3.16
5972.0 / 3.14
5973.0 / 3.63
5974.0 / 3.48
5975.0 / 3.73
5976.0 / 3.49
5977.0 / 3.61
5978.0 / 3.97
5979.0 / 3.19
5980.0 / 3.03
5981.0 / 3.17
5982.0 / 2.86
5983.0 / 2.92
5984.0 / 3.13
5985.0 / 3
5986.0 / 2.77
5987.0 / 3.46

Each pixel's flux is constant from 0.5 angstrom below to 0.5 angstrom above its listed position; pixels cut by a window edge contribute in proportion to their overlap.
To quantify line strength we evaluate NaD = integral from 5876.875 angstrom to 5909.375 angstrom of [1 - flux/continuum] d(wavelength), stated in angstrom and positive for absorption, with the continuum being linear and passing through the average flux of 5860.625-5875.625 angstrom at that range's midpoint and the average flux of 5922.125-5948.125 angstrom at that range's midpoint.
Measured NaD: 3.4 angstrom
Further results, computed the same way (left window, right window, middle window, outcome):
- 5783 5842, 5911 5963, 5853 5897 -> 0.8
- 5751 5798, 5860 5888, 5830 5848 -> 0.7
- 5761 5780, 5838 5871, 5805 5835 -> 0.6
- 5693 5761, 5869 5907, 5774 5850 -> -2.5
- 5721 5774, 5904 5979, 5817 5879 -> -1.1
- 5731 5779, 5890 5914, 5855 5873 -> -1.9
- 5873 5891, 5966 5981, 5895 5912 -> 1.1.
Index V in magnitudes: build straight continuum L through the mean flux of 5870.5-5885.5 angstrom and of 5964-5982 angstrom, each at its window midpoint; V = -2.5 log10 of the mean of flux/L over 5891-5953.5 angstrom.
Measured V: 0.07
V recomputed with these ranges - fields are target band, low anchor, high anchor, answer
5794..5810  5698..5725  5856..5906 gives -0.03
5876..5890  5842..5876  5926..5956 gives 0.04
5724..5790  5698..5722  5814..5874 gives 0.00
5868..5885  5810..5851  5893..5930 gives -0.07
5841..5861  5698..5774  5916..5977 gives 0.03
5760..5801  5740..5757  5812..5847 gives -0.04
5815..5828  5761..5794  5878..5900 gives -0.10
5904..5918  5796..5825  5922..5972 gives -0.01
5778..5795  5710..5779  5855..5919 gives 0.07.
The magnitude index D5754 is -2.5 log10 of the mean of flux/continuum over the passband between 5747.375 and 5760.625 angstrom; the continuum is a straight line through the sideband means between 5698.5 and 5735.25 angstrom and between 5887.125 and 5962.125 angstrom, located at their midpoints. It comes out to 0.067 mag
